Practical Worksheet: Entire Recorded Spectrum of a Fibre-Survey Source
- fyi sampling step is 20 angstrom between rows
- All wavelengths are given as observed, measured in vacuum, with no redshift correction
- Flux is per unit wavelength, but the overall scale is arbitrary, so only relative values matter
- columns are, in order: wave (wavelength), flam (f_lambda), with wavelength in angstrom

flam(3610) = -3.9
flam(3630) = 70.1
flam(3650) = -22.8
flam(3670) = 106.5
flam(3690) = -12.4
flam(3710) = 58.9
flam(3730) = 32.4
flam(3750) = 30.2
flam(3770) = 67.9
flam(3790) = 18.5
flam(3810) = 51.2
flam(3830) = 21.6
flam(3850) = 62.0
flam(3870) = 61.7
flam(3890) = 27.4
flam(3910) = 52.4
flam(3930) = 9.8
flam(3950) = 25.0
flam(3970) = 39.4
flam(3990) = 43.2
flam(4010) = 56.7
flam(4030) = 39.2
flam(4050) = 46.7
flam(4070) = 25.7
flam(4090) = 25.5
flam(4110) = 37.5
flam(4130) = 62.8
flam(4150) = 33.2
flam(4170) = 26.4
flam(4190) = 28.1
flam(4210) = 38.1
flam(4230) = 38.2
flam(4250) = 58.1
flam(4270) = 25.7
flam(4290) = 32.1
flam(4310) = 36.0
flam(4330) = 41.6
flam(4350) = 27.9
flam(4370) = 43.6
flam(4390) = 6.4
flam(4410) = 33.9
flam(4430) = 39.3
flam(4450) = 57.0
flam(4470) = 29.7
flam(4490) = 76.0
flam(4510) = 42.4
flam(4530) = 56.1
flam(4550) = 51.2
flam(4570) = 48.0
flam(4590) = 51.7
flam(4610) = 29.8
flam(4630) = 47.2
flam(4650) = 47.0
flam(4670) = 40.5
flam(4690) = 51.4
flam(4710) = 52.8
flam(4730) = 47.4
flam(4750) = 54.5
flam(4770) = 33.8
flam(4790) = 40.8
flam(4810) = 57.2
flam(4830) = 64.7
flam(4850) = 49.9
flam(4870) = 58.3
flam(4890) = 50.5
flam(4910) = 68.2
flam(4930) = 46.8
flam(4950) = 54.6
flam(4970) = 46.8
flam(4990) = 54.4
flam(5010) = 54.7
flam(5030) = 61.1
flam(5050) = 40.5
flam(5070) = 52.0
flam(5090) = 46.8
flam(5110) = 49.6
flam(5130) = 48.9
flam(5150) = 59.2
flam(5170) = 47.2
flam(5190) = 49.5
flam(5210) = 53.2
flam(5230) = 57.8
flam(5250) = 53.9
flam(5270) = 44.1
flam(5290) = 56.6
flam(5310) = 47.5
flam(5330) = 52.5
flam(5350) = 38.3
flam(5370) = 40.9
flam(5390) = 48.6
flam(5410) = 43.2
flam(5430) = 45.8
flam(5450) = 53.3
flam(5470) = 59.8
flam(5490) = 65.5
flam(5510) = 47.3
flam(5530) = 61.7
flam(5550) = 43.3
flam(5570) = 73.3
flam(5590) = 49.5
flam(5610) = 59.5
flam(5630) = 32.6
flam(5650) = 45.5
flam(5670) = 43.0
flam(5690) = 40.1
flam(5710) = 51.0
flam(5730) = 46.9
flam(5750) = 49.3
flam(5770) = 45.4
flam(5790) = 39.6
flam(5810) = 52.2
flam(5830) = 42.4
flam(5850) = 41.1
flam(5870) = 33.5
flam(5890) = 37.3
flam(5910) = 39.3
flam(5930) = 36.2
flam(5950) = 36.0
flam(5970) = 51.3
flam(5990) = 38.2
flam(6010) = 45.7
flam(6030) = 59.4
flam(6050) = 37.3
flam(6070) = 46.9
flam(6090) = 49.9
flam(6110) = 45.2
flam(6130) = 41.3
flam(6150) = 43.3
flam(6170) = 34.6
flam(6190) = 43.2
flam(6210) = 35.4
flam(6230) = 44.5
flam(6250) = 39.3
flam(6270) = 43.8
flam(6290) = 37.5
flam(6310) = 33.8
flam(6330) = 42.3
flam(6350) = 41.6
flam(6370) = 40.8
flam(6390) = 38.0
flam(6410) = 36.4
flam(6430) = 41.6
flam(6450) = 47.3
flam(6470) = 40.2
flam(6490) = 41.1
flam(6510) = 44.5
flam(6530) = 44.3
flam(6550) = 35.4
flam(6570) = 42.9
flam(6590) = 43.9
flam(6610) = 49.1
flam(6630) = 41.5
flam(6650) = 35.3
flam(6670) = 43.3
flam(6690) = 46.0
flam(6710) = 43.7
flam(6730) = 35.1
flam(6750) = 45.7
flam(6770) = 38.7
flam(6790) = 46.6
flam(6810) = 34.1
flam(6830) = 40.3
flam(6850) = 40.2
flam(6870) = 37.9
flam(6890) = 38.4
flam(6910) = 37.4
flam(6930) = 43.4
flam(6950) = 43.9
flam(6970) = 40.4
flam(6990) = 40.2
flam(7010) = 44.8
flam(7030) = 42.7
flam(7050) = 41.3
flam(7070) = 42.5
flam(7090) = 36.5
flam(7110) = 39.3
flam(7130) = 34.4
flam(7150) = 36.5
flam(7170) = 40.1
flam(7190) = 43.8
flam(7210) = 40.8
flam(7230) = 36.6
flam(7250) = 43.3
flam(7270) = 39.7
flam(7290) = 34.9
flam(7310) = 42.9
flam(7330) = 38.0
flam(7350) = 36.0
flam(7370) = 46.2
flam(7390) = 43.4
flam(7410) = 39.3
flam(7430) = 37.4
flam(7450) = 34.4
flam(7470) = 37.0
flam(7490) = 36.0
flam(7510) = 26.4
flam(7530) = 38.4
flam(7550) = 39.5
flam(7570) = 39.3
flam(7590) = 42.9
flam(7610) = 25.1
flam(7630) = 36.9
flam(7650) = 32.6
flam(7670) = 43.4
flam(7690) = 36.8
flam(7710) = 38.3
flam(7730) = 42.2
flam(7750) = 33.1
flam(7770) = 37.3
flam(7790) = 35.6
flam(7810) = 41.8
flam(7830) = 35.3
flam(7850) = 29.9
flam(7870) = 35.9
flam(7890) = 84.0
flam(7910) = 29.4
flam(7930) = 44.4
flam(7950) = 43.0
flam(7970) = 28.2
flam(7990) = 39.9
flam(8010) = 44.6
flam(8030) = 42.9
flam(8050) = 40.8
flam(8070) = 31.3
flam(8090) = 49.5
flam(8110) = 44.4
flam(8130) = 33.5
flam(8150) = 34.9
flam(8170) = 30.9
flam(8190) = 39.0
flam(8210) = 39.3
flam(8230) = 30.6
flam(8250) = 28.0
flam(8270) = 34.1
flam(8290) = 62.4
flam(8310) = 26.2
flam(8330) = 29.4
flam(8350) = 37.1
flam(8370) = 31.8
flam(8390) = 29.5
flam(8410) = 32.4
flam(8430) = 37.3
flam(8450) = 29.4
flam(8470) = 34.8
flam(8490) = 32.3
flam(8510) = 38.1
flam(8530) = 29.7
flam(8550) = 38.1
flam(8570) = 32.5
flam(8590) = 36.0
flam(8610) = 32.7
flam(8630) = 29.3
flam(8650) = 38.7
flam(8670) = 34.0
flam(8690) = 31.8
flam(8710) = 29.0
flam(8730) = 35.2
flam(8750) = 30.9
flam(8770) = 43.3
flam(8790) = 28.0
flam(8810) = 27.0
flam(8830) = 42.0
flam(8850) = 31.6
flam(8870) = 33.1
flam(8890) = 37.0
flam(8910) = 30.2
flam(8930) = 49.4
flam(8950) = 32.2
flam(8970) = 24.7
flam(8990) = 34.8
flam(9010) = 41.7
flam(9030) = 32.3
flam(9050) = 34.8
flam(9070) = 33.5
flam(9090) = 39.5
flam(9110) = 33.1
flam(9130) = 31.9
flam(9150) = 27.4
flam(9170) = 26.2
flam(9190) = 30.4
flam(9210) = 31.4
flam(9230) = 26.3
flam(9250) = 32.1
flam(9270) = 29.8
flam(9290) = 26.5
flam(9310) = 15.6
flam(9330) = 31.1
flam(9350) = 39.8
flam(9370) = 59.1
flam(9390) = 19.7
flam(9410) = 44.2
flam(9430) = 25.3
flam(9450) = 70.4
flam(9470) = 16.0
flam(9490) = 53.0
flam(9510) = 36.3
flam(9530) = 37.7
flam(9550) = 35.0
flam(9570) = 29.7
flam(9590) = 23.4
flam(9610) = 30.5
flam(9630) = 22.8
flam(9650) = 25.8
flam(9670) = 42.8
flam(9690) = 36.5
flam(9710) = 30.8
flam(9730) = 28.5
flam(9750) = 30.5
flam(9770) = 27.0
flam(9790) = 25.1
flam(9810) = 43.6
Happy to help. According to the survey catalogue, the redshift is 0.203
